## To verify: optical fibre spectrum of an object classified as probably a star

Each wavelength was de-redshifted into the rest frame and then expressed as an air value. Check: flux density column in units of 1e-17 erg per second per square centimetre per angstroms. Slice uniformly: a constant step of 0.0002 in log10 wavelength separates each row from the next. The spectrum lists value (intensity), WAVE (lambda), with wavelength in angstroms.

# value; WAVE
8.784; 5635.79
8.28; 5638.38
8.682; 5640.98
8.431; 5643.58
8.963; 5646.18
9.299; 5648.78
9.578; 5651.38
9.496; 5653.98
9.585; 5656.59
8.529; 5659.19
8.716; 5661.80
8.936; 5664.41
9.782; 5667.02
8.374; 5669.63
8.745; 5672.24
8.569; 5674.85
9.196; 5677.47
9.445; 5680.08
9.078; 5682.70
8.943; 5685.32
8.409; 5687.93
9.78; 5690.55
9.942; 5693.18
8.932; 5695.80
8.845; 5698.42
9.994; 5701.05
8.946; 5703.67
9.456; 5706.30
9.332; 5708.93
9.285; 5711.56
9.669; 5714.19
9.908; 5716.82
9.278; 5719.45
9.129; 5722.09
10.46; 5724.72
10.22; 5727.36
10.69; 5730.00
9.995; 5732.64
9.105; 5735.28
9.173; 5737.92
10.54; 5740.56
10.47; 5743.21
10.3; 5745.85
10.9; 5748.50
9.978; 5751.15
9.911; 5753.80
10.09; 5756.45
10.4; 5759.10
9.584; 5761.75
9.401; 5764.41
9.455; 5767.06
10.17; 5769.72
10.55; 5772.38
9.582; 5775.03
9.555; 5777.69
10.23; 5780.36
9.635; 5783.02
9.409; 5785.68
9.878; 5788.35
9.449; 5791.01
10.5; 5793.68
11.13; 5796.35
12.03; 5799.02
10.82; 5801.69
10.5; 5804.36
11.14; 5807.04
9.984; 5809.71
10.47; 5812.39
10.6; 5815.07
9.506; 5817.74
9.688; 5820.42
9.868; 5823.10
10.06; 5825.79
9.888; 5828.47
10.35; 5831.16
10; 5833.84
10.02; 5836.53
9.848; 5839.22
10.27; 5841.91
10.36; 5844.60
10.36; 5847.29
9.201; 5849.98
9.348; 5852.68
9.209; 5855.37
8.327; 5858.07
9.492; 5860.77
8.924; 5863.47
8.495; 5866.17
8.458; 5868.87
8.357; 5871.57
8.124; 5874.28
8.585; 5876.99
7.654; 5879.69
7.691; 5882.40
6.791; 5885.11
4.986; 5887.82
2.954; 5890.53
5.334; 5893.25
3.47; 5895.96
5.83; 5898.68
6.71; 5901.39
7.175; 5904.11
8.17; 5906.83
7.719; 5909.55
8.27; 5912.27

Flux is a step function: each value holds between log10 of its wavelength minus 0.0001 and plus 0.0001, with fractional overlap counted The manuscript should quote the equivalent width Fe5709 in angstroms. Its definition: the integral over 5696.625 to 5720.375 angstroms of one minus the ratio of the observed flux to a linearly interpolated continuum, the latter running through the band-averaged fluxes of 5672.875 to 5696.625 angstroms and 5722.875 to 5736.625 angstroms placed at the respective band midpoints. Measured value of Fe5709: 0.5 angstroms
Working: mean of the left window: 9.14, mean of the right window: 10.1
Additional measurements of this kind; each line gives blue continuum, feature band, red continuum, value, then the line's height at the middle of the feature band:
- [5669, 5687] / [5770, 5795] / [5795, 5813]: 1.6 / 10.5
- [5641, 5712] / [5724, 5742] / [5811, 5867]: -1.3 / 9.34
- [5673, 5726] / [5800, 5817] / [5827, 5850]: -1.1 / 9.92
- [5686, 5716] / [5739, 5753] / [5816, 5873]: -1.5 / 9.39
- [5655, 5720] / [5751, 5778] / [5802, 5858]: -0.7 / 9.63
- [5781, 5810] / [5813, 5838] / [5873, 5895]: -2.6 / 9.08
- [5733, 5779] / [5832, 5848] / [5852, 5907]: -3.9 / 8.14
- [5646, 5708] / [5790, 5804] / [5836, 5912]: -4.0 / 8.39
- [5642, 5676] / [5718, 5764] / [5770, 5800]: -1.2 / 9.75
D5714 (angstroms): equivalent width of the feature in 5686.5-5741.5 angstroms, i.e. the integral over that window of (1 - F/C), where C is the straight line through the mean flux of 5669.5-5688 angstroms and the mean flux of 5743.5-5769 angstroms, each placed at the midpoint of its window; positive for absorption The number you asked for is -0.9 angstroms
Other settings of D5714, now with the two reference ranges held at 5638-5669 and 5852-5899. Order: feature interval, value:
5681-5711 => -1.87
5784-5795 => -2.49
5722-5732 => -2.09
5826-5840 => -4.33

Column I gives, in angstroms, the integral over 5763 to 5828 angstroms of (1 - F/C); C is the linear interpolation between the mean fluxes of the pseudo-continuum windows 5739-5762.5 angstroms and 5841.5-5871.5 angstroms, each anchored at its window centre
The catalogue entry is -2.19 angstroms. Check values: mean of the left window 10.2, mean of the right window 9.24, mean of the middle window 10.1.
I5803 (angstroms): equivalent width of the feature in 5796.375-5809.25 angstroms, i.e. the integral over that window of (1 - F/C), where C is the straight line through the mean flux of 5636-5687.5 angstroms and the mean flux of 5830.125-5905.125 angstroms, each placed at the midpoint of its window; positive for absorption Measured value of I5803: -4.1 angstroms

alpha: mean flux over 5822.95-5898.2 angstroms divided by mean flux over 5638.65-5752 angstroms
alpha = 0.9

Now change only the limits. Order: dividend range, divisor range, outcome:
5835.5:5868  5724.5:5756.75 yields 0.93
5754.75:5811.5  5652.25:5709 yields 1.11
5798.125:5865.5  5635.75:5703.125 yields 1.10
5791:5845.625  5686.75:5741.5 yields 1.08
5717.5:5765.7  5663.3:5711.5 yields 1.09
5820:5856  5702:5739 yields 1.03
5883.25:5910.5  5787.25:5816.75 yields 0.56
